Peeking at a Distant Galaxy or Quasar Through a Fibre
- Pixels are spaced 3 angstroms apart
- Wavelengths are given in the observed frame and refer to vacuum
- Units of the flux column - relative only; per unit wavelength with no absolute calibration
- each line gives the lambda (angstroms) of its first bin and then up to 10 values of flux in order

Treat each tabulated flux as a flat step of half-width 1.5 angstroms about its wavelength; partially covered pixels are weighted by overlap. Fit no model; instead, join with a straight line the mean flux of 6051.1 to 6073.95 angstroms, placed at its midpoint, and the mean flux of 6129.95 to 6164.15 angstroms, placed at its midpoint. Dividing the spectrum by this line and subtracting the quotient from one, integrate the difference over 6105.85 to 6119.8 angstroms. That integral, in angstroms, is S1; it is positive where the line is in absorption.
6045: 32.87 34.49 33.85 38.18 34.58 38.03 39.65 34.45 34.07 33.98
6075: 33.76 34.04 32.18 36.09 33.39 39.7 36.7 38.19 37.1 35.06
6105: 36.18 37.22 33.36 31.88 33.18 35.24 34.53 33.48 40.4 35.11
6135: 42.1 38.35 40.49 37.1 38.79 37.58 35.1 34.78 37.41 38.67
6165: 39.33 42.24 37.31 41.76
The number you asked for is 1.1 angstroms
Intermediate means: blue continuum 35.9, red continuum 37.8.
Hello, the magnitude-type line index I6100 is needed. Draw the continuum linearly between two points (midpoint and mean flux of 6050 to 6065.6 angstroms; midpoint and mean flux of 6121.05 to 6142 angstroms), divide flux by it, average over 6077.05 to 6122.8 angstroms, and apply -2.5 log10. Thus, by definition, 0.06 mag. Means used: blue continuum 36.8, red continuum 37.7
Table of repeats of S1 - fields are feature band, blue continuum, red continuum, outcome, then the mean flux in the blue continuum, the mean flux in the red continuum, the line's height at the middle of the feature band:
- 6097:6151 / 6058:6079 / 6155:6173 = 1.0 angstroms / 35.4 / 38.5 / 37.2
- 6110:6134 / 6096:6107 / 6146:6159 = 1.1 angstroms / 36.4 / 36.6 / 36.5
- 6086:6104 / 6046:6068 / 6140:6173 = 0.0 angstroms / 36.1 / 38.1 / 36.8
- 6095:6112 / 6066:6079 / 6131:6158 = -0.3 angstroms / 34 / 37.8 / 35.6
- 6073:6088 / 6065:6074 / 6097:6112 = 0.3 angstroms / 34.1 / 35.9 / 34.7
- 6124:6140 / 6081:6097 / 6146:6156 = -0.6 angstroms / 36.3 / 36.7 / 36.6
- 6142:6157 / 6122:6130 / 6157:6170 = 0.4 angstroms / 36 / 39.2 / 38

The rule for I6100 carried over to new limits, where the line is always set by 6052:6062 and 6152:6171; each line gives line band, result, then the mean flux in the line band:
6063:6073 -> 0.06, 35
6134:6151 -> -0.04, 39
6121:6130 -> 0.05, 35.8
